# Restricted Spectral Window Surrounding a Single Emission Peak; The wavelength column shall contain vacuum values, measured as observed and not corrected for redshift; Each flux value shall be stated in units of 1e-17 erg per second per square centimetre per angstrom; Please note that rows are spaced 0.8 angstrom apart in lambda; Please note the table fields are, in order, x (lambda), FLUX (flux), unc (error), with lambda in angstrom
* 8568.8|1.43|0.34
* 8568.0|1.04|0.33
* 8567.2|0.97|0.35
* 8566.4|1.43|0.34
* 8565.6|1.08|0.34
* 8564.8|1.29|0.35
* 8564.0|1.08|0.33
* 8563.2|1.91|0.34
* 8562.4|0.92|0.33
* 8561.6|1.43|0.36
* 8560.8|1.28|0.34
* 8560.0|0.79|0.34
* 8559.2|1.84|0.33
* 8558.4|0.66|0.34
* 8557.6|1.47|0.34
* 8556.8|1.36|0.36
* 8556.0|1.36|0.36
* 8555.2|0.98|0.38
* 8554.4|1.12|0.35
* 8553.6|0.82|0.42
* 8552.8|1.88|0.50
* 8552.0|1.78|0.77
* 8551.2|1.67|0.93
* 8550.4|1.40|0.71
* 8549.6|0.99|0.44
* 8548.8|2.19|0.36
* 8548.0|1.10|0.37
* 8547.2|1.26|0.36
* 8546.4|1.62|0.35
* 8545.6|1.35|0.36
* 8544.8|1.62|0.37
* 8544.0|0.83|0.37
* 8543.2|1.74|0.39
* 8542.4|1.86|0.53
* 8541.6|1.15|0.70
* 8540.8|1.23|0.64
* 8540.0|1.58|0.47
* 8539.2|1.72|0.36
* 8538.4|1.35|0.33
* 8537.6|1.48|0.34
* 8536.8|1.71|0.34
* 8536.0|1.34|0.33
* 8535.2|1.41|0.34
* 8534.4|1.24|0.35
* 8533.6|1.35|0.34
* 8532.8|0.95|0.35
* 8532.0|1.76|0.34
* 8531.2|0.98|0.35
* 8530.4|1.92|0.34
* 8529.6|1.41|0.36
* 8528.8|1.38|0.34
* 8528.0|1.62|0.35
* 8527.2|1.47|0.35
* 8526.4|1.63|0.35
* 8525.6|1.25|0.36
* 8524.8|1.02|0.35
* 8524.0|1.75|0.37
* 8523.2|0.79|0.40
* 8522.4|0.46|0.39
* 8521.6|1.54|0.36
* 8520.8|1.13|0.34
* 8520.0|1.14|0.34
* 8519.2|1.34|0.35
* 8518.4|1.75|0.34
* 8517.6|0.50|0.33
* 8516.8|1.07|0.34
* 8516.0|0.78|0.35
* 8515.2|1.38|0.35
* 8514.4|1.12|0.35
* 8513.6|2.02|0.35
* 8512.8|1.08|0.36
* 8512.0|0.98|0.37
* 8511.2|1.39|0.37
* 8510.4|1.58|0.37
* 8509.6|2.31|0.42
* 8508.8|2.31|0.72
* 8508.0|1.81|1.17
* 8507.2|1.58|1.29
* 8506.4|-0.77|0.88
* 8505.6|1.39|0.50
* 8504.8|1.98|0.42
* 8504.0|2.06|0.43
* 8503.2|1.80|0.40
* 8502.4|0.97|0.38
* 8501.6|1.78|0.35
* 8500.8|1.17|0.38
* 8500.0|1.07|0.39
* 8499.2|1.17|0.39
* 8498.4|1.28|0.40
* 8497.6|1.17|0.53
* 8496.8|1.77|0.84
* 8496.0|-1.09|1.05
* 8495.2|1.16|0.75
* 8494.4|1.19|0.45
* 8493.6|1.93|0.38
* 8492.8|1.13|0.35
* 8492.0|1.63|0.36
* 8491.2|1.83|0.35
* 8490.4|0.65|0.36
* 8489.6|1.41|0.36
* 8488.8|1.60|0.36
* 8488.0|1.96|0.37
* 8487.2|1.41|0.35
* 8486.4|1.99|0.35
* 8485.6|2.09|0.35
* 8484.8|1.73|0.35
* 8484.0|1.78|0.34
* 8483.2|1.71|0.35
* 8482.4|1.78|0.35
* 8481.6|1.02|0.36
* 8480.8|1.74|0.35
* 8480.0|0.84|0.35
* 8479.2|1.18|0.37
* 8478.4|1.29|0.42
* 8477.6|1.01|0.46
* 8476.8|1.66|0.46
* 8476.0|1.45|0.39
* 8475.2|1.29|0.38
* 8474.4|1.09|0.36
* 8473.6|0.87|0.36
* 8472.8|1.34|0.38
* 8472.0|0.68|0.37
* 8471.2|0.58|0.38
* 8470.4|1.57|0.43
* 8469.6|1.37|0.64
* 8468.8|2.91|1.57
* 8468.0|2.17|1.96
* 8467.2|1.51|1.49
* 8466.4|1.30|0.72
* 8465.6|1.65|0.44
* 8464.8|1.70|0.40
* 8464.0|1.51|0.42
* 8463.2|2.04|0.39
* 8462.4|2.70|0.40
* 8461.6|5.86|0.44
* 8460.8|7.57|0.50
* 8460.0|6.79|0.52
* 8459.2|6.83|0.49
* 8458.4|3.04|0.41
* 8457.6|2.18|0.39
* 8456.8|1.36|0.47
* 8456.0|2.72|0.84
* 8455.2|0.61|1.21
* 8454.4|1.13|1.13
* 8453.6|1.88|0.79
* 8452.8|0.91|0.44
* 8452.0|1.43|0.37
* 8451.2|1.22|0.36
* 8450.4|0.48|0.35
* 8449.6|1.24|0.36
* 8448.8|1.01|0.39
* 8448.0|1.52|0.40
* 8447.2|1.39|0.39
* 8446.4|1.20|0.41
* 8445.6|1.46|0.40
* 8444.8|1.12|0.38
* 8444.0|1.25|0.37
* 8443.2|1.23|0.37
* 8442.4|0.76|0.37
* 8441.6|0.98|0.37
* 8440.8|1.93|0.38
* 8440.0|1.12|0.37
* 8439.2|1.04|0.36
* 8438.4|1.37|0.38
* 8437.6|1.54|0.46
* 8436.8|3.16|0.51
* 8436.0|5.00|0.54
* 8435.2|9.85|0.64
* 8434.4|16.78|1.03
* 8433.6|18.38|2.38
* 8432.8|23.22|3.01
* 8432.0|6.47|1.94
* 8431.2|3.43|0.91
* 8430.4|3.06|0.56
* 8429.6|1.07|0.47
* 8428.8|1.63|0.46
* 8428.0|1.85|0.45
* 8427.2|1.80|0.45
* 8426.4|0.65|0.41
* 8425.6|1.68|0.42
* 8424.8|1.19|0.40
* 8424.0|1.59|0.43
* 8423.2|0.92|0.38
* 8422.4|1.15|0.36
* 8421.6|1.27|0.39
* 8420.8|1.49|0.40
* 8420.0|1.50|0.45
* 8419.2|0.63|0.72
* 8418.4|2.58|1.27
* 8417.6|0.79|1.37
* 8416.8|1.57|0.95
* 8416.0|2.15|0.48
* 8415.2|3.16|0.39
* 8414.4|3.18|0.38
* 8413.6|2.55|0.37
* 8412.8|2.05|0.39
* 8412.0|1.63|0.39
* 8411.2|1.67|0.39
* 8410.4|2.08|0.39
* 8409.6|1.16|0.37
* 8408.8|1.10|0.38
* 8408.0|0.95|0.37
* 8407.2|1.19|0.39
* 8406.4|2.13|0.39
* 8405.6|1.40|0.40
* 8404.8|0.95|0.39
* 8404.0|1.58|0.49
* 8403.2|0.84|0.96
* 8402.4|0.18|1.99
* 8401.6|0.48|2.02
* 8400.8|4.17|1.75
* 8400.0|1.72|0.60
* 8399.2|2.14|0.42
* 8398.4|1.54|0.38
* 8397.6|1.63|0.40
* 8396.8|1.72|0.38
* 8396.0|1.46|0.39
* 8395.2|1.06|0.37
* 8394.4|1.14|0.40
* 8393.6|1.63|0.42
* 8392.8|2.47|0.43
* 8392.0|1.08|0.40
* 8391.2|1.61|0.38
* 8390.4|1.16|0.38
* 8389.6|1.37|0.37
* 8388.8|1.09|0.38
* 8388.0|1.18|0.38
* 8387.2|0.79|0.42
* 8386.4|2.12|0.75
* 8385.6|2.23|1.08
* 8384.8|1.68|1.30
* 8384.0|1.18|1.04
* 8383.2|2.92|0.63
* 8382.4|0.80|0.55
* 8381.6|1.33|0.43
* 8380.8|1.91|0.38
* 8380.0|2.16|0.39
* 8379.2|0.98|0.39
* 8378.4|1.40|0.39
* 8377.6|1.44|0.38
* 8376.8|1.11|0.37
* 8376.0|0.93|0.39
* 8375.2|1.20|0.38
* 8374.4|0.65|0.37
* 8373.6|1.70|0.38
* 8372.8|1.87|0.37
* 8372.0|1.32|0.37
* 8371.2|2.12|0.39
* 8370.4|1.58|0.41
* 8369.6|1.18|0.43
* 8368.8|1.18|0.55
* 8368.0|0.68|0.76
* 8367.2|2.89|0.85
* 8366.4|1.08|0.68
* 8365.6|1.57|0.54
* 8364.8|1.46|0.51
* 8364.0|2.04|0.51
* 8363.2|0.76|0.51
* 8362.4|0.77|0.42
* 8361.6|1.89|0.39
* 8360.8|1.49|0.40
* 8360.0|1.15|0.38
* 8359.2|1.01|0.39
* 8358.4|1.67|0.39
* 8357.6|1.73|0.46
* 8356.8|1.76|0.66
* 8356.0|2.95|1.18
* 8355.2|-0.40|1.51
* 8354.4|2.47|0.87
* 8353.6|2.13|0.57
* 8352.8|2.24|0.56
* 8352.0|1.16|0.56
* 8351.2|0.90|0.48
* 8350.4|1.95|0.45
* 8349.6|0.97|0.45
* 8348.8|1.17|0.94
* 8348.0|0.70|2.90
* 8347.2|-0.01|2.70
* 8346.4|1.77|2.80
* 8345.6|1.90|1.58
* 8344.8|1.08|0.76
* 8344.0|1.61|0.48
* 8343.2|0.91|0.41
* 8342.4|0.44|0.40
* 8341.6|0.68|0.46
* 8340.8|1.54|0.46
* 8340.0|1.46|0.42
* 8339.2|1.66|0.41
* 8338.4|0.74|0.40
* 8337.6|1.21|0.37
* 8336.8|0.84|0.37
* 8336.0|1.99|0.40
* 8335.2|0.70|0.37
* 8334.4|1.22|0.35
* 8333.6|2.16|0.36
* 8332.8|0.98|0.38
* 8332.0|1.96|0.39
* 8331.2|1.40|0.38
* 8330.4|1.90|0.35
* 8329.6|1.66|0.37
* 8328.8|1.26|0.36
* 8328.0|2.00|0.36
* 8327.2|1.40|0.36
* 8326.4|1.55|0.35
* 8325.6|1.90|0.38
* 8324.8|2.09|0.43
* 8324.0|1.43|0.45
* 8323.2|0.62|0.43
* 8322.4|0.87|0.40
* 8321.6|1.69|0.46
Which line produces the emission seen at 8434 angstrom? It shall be H-alpha 6563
